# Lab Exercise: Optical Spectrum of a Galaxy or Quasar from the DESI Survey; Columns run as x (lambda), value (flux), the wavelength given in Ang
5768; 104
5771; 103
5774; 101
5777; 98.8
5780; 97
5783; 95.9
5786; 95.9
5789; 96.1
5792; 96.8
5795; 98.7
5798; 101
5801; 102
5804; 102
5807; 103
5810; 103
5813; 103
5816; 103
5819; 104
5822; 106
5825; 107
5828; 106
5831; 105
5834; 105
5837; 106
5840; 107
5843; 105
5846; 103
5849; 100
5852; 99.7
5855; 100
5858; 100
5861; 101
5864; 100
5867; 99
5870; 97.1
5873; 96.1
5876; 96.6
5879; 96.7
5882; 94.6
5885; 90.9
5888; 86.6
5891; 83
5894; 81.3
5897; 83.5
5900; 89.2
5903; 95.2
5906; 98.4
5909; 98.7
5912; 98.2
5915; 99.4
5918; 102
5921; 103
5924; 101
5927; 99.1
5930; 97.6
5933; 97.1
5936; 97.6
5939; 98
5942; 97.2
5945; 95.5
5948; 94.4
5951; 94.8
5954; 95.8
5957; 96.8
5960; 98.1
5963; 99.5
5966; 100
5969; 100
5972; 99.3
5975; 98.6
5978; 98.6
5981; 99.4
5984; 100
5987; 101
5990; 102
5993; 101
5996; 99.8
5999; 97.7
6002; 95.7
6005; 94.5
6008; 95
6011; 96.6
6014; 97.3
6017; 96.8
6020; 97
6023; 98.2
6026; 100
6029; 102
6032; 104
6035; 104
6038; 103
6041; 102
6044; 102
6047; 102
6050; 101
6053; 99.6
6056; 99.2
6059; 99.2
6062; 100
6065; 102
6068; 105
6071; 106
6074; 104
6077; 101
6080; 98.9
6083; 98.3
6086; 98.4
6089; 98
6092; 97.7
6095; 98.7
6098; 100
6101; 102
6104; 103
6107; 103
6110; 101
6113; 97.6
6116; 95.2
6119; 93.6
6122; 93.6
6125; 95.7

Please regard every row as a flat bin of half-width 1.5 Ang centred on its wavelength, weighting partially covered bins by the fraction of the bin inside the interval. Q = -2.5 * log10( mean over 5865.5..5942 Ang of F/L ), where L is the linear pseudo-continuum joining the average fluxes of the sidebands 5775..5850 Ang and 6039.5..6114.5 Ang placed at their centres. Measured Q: 0.07 mag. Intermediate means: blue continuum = 102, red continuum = 101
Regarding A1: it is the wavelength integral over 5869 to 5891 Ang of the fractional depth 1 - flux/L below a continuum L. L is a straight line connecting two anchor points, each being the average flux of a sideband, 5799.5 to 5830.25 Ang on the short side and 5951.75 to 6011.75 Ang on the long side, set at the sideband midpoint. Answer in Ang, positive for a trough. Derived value 1.84 Ang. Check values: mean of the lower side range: 104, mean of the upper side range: 98.4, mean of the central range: 93.3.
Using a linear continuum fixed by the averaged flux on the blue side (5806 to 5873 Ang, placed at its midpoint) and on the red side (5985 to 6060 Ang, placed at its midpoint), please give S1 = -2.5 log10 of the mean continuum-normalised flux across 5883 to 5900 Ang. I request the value 0.19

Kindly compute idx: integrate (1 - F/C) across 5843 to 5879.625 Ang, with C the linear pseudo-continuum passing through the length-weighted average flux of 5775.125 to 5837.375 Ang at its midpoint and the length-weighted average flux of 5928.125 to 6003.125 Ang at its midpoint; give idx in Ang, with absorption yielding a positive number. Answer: 0.4 Ang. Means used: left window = 102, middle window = 99.4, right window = 98.2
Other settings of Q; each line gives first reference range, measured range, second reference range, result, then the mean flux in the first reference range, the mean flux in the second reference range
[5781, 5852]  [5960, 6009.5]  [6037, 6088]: 0.03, 102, 101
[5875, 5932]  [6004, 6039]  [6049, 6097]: 0.00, 94.5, 100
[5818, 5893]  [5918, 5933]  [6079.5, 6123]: -0.01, 99.7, 98.7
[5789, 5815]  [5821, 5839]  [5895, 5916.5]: -0.07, 101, 94.3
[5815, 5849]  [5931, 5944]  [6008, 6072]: 0.06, 105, 101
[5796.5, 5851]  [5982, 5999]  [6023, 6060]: 0.02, 104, 101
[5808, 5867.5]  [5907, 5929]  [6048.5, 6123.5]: 0.02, 103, 99.8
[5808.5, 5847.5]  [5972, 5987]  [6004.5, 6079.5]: 0.03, 105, 101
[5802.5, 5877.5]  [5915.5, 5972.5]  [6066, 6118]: 0.04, 102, 100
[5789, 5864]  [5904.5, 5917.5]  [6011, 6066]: 0.03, 103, 100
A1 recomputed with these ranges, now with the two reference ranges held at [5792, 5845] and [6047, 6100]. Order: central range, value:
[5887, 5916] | 3.2 Ang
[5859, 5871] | 0.4 Ang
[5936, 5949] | 0.7 Ang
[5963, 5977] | 0.3 Ang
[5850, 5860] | 0.3 Ang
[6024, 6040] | -0.2 Ang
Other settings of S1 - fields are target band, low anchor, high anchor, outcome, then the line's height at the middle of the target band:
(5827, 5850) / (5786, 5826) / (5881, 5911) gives -0.077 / 97.5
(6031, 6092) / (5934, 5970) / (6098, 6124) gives -0.033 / 98.2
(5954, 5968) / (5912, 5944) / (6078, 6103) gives 0.008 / 99.1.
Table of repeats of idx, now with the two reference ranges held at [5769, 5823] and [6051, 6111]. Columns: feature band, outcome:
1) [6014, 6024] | 0.3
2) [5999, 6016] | 0.8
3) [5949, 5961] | 0.5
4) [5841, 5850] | -0.2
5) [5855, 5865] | 0.0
